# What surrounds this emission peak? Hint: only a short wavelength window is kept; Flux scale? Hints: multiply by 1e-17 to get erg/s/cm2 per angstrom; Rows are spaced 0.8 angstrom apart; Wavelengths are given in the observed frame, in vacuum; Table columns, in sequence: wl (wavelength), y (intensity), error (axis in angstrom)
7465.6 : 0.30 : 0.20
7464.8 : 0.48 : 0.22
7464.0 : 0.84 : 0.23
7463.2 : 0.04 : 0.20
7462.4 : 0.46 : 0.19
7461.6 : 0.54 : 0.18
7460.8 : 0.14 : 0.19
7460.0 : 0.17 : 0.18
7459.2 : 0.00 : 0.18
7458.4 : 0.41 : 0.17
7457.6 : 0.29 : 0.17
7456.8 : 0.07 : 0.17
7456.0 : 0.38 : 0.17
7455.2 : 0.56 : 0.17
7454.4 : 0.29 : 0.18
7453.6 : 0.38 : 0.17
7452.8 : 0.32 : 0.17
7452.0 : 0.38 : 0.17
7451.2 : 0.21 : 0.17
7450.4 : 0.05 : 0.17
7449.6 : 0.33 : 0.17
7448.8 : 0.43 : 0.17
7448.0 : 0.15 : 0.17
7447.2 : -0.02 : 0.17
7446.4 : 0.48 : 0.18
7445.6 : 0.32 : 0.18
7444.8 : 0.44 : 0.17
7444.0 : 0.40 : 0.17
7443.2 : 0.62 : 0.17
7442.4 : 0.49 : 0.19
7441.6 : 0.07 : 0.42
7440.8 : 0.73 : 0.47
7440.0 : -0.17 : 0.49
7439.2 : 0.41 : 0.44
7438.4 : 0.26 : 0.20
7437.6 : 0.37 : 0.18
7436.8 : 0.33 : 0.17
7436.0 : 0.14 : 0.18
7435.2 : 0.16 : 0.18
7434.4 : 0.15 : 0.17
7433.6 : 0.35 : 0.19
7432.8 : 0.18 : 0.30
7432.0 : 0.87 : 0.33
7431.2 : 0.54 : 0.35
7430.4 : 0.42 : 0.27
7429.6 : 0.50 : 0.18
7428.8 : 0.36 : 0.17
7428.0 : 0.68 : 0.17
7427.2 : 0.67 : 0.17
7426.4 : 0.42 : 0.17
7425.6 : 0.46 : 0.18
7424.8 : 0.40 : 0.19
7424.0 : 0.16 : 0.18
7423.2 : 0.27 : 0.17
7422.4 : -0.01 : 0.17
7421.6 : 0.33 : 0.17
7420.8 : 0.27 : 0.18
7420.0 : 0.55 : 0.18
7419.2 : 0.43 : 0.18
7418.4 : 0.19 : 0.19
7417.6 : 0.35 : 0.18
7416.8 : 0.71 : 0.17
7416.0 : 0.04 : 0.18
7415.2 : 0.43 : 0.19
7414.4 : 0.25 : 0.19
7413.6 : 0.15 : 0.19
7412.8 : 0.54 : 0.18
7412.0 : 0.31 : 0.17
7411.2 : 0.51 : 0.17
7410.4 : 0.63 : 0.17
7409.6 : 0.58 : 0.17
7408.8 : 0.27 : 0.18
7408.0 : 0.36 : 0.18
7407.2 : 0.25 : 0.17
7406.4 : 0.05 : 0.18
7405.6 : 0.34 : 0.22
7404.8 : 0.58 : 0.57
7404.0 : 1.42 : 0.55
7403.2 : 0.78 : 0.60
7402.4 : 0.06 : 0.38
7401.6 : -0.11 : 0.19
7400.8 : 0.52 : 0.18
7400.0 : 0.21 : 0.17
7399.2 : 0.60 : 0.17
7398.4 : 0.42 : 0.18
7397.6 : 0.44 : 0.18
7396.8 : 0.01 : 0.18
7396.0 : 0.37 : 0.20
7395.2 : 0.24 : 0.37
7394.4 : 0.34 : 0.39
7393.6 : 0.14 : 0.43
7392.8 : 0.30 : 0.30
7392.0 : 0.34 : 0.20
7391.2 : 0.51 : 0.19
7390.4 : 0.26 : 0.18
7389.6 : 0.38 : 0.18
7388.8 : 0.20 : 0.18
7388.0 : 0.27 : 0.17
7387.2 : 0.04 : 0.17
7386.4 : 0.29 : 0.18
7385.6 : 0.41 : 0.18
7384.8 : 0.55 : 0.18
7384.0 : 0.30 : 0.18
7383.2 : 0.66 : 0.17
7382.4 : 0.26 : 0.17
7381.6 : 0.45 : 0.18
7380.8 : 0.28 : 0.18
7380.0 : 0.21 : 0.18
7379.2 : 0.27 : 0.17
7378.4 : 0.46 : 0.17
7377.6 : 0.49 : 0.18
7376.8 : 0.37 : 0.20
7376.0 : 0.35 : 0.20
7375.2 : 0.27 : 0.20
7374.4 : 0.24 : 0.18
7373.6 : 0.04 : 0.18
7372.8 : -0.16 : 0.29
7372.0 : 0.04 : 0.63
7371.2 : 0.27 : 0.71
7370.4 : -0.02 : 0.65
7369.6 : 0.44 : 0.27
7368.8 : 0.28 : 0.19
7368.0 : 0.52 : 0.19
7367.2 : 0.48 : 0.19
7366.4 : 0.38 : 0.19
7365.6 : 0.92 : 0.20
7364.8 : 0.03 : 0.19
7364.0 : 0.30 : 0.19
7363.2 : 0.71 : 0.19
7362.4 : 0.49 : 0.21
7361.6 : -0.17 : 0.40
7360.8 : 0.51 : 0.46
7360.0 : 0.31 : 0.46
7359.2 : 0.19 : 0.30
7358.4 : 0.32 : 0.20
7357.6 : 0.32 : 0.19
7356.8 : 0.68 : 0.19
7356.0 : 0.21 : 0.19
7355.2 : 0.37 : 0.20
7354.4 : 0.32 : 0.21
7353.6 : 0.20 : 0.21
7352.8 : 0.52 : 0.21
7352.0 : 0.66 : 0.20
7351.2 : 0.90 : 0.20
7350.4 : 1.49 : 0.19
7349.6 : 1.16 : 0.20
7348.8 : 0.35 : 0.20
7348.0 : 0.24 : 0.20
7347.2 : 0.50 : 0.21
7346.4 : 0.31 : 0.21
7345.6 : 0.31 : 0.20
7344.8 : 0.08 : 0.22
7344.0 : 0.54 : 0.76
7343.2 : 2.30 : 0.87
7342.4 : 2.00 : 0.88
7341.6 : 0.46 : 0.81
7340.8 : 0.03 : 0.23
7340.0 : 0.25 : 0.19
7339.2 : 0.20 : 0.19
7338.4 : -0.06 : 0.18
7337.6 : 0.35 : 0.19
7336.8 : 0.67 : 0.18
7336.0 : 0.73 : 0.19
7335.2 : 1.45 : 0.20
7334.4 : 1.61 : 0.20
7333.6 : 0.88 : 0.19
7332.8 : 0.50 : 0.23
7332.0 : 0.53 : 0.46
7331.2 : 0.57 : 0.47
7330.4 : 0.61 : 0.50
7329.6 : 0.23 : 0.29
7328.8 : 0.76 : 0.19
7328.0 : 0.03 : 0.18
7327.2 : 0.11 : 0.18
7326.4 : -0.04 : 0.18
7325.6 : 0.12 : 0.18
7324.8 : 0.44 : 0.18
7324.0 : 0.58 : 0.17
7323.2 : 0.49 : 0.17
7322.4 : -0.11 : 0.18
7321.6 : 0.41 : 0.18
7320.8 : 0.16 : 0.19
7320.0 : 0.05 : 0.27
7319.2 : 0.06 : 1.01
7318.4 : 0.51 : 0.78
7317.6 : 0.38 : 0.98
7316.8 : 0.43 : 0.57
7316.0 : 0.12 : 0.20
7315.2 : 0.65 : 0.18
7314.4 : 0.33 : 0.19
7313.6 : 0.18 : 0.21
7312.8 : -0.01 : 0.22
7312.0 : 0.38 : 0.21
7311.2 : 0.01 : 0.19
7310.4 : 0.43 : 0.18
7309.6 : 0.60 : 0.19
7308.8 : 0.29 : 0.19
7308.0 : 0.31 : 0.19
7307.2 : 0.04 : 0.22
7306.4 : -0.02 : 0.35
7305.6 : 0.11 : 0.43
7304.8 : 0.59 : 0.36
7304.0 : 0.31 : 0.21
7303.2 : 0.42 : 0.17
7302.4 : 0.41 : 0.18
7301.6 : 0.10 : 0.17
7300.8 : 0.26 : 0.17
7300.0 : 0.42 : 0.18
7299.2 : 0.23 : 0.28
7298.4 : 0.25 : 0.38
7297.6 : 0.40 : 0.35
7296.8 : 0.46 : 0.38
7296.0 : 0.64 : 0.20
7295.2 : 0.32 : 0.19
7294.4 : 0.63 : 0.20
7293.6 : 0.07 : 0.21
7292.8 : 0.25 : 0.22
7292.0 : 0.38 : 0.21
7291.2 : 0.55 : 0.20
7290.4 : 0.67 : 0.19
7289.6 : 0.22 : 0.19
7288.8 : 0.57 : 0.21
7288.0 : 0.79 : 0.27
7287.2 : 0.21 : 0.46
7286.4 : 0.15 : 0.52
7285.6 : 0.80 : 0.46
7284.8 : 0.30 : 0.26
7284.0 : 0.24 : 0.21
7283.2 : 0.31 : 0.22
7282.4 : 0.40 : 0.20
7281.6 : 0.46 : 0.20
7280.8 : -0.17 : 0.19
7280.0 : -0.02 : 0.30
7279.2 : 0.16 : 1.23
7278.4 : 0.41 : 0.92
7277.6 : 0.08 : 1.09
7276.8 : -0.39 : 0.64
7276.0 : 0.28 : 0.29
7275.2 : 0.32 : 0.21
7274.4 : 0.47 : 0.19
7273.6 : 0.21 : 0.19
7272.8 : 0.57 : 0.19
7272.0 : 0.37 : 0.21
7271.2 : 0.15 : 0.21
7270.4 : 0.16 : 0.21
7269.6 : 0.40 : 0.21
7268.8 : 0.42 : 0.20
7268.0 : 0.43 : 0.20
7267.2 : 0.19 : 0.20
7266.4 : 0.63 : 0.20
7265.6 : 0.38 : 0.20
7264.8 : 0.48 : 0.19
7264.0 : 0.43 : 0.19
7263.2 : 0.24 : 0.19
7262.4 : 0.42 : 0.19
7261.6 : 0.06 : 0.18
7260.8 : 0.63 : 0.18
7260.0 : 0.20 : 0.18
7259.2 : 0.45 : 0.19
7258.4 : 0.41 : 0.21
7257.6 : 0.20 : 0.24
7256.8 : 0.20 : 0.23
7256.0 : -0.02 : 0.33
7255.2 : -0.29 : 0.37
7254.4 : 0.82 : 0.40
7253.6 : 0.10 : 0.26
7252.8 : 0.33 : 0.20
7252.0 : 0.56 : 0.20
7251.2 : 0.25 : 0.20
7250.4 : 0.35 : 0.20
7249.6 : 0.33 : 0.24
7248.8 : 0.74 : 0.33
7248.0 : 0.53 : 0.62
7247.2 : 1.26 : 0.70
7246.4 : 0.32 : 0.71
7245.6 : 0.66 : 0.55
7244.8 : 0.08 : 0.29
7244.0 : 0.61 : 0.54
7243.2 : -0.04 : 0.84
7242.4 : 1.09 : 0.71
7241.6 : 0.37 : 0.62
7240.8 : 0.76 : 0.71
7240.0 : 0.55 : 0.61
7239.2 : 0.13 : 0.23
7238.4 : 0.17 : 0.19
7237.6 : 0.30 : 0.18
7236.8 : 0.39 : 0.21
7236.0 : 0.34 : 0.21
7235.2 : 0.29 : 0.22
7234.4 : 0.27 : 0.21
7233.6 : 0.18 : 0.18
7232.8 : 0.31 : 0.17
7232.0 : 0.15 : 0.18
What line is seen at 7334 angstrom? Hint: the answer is [S II] 6716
